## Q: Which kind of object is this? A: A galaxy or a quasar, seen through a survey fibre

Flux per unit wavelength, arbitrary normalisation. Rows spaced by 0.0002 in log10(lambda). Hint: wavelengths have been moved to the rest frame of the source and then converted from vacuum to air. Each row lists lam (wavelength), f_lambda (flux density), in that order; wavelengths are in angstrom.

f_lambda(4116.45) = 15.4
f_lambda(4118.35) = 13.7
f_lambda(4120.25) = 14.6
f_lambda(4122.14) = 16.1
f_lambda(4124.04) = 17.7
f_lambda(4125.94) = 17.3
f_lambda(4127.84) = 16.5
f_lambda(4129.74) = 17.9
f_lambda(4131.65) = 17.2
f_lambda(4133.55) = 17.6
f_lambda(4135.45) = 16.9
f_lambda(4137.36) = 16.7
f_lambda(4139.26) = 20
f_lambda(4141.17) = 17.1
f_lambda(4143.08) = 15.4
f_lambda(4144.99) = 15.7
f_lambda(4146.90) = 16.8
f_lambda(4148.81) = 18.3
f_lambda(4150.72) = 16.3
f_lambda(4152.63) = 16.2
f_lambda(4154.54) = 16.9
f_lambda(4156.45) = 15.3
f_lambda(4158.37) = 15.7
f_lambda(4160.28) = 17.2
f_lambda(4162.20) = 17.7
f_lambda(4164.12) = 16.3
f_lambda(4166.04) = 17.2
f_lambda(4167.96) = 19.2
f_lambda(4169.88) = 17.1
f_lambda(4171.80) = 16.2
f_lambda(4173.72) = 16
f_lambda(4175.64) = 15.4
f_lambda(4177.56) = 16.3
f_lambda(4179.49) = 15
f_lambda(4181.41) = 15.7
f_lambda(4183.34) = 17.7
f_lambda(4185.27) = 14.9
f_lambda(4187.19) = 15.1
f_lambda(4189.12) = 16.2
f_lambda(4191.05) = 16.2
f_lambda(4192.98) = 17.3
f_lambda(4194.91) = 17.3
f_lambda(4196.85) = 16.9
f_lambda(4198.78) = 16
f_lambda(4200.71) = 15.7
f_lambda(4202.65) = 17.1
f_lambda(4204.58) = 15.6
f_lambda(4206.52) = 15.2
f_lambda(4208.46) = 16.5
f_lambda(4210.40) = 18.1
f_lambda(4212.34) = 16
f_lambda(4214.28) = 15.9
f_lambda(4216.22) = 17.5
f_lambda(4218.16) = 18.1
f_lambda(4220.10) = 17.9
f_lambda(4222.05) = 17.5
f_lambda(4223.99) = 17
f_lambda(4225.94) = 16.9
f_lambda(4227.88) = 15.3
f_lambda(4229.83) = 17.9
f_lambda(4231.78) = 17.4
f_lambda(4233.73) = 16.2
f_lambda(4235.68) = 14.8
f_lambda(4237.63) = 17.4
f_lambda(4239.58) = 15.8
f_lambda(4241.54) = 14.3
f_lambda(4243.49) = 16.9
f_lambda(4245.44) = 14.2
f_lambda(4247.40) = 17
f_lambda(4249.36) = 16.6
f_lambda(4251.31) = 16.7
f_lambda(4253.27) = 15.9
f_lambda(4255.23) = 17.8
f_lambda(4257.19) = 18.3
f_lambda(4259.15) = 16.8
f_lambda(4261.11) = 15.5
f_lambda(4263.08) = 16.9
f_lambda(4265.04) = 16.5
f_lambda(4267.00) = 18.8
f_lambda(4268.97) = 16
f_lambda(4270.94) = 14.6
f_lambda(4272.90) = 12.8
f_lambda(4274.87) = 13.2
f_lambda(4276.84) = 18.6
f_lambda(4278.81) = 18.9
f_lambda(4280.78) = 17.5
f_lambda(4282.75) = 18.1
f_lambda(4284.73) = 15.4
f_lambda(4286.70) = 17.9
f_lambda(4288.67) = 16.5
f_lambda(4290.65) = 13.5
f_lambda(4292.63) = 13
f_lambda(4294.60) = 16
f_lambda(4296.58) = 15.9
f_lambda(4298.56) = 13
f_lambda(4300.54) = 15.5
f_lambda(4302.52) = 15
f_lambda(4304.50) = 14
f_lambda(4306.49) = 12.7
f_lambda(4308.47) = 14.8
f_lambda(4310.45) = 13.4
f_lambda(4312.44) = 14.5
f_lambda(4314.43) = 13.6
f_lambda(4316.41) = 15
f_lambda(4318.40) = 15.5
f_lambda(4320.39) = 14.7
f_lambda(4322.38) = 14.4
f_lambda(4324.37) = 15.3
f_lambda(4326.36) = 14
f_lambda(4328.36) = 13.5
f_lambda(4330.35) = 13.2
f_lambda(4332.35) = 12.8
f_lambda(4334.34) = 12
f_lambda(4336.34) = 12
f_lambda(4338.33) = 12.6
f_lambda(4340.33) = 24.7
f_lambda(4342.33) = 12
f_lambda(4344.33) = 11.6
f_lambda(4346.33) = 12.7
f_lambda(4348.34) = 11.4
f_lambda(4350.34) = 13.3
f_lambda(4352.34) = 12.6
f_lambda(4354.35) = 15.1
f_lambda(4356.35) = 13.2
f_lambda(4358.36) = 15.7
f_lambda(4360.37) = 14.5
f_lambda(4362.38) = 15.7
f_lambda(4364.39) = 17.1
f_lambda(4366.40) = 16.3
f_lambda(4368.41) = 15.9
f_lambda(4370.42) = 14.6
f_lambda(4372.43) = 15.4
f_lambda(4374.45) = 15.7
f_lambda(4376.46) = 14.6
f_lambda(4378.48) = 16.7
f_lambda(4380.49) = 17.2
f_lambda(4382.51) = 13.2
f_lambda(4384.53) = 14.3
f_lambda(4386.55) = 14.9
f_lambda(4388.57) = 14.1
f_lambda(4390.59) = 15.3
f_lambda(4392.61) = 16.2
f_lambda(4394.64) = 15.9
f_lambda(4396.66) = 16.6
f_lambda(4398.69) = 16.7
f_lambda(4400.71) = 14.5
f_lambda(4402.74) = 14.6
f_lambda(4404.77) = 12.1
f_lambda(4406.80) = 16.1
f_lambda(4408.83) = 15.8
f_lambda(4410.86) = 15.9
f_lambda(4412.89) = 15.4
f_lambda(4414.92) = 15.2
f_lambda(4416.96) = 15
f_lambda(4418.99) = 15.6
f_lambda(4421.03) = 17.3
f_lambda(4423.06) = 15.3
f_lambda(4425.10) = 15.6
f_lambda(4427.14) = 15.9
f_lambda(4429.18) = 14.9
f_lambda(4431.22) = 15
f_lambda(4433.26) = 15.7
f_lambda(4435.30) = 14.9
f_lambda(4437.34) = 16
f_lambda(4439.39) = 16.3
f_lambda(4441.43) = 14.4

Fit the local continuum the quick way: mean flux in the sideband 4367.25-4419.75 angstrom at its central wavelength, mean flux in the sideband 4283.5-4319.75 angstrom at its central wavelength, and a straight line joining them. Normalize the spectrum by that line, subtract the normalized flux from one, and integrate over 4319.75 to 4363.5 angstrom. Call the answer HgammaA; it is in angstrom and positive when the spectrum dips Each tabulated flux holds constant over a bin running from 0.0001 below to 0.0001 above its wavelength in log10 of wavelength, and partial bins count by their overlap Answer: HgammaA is 3.0 angstrom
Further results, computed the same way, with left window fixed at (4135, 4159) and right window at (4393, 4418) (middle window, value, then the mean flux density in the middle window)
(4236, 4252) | 0.2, 16.1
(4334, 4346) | 1.1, 14.2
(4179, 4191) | 0.5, 15.8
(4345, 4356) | 1.9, 13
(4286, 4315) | 2.4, 14.6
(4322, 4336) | 2.0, 13.5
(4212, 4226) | -0.7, 17.2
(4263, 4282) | -0.4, 16.4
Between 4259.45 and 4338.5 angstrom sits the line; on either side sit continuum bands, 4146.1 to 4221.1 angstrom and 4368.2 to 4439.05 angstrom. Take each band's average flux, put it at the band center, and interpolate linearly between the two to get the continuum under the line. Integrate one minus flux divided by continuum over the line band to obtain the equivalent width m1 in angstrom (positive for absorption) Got 4.9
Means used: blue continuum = 16.6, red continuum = 15.4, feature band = 15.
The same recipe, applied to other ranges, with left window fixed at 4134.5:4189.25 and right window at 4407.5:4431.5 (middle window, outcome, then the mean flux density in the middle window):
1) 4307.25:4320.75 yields 1.30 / 14.5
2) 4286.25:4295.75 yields 0.50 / 15.2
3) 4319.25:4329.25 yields 0.97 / 14.4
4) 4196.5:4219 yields -0.18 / 16.5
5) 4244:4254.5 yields 0.06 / 16.2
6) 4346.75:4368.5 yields 1.81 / 14.5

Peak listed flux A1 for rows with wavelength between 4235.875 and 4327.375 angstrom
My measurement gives 18.9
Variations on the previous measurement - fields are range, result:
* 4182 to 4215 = 18.1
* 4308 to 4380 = 24.7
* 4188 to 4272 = 18.8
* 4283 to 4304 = 17.9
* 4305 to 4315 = 14.8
